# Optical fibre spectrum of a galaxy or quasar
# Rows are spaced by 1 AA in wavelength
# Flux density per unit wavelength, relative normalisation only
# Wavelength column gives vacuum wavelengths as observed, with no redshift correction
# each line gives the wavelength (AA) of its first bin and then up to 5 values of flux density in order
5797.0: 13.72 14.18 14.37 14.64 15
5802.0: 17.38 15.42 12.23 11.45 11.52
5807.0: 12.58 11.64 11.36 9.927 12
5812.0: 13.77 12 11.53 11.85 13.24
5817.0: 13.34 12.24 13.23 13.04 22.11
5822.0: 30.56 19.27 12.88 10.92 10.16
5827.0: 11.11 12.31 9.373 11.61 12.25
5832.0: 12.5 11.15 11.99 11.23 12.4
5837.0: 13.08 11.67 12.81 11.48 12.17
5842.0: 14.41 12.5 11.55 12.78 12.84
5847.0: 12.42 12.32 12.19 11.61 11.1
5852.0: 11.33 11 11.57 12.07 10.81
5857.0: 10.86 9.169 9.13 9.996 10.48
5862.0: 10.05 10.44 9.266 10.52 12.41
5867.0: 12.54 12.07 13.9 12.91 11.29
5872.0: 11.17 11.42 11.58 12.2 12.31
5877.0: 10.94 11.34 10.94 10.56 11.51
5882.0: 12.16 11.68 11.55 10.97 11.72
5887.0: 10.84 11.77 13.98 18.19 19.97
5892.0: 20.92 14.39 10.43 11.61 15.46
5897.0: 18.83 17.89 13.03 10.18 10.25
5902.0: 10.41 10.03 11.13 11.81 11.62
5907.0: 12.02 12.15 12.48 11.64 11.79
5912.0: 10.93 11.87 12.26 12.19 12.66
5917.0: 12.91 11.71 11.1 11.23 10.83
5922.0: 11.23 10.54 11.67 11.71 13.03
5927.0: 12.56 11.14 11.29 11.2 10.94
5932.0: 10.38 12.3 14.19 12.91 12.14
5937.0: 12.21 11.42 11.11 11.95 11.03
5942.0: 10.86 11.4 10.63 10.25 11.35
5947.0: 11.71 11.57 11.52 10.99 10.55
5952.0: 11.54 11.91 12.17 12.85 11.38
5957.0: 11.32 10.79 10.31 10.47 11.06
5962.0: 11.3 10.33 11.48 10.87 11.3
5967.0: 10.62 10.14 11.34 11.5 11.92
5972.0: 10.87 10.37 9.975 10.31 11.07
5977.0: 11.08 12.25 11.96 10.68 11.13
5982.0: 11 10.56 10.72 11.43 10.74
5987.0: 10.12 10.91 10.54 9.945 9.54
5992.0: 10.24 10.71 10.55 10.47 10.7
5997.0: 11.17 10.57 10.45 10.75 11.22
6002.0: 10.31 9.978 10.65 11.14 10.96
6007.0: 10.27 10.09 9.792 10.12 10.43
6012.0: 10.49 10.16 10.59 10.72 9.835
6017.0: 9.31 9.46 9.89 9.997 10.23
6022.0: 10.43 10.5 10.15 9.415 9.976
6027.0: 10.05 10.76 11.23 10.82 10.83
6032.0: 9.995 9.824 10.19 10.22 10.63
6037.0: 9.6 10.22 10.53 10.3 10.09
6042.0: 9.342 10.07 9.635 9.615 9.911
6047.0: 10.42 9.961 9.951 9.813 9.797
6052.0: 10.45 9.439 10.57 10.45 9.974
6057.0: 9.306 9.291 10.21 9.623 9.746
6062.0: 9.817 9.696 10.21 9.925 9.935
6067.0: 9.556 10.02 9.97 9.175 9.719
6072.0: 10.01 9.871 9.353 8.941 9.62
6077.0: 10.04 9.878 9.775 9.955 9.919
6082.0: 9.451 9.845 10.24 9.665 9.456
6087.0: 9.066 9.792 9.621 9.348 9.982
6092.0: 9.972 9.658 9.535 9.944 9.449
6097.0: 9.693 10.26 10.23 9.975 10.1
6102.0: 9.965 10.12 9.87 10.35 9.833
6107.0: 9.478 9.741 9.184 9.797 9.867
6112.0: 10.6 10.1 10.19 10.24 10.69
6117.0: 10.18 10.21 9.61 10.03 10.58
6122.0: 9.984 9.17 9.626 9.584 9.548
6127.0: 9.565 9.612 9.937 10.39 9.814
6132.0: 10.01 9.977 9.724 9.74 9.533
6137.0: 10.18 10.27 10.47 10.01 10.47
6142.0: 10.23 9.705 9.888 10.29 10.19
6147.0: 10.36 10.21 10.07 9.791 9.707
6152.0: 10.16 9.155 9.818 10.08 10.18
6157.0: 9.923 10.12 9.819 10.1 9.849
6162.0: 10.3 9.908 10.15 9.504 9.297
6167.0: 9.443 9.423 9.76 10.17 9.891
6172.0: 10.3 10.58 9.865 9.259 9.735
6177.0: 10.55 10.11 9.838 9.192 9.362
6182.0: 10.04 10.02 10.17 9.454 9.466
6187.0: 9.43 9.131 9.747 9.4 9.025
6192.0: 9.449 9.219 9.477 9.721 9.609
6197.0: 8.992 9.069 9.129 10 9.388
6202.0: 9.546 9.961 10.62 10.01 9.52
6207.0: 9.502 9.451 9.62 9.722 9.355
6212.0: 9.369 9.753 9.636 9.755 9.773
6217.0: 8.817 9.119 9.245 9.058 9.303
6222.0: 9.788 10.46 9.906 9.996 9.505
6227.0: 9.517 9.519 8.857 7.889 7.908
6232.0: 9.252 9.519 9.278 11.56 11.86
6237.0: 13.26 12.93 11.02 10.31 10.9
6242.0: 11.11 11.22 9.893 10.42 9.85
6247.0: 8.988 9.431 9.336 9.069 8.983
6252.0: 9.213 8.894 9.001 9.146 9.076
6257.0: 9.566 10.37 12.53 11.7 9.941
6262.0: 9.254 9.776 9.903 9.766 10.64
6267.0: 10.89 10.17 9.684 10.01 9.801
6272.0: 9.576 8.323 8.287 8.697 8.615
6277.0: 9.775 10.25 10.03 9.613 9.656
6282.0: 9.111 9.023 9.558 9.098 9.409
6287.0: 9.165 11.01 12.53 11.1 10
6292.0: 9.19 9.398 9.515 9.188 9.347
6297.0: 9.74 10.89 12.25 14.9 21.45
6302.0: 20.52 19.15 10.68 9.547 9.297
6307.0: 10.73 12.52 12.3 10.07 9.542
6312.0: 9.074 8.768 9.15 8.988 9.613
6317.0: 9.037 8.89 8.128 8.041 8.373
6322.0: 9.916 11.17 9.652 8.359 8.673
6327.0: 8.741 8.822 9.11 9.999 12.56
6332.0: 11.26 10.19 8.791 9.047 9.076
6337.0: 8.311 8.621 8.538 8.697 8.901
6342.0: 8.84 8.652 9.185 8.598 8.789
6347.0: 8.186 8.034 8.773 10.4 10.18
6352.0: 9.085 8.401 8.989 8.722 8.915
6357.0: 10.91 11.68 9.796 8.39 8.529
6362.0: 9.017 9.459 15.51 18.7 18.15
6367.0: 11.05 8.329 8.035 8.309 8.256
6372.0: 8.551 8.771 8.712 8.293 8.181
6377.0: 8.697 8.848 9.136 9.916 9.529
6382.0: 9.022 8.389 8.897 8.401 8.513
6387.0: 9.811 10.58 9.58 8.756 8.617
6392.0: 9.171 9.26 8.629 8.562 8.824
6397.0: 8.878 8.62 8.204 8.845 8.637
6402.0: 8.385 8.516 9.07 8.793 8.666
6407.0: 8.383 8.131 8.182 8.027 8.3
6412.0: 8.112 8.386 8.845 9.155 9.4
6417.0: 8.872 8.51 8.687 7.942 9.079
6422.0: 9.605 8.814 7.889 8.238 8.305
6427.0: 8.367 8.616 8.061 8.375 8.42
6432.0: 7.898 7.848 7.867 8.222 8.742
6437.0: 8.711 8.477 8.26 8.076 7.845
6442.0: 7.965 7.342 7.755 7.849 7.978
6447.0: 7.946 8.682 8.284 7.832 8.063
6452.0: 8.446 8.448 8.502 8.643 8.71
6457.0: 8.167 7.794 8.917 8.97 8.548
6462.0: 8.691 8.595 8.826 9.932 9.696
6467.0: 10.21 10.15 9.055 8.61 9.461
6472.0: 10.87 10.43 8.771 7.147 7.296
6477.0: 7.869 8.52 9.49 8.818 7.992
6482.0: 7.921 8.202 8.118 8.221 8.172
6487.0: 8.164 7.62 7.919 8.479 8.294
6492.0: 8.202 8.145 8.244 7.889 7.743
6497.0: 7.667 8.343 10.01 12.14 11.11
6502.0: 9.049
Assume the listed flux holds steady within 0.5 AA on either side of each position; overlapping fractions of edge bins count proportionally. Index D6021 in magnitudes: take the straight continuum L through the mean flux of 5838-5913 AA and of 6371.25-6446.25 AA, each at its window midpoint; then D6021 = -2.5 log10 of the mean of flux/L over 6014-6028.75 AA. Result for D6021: 0.109 mag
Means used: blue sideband 12.1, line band 10.1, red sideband 8.58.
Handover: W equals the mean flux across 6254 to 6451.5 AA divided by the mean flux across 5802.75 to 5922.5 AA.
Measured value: 0.77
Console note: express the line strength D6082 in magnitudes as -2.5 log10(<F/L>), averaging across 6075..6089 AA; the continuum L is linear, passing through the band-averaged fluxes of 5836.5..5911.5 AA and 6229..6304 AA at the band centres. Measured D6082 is 0.16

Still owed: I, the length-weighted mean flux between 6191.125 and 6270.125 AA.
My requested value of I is 9.82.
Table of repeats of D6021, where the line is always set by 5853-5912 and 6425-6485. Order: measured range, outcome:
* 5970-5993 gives 0.068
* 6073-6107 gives 0.108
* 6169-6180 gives 0.032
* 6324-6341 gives -0.003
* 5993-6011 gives 0.082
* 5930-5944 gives 0.008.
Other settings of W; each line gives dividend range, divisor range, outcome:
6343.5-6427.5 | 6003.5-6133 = 0.92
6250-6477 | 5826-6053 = 0.83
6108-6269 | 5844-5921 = 0.82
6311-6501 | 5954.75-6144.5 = 0.87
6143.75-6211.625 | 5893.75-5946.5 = 0.82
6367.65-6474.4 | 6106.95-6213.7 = 0.88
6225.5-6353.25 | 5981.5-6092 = 0.99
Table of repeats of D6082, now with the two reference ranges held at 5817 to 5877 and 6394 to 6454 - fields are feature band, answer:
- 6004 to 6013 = 0.080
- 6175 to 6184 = 0.023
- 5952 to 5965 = 0.026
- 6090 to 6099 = 0.087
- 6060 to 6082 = 0.109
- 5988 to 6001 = 0.078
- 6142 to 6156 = 0.030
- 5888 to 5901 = -0.249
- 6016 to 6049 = 0.096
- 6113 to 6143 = 0.044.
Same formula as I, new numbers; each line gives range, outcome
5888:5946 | 12.4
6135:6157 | 10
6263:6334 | 10.3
